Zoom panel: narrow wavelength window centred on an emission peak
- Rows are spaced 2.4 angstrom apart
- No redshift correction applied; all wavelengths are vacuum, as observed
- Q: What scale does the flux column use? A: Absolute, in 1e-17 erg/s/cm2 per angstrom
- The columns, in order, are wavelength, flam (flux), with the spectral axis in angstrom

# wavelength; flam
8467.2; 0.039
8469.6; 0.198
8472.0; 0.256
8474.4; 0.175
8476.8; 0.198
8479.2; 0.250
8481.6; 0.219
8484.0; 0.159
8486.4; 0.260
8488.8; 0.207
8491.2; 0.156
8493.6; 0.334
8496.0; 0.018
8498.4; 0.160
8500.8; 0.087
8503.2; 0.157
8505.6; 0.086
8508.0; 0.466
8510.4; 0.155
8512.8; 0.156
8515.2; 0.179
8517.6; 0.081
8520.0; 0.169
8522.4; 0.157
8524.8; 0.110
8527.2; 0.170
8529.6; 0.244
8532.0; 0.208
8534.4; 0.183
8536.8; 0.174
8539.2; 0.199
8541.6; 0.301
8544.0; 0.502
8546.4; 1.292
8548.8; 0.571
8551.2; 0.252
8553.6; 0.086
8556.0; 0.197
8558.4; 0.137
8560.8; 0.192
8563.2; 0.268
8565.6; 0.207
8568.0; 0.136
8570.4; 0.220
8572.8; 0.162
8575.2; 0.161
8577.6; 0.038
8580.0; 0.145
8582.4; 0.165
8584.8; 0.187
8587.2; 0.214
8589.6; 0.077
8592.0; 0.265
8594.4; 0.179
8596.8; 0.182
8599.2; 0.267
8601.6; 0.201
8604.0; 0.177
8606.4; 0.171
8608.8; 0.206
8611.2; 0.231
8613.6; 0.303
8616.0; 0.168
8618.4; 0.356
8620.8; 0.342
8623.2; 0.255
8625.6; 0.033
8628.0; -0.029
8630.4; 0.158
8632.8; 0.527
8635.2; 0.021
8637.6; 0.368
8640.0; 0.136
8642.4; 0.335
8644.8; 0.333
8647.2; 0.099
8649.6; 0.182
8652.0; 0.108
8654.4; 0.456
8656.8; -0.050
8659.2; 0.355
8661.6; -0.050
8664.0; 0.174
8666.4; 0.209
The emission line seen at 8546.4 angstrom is H-beta 4861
